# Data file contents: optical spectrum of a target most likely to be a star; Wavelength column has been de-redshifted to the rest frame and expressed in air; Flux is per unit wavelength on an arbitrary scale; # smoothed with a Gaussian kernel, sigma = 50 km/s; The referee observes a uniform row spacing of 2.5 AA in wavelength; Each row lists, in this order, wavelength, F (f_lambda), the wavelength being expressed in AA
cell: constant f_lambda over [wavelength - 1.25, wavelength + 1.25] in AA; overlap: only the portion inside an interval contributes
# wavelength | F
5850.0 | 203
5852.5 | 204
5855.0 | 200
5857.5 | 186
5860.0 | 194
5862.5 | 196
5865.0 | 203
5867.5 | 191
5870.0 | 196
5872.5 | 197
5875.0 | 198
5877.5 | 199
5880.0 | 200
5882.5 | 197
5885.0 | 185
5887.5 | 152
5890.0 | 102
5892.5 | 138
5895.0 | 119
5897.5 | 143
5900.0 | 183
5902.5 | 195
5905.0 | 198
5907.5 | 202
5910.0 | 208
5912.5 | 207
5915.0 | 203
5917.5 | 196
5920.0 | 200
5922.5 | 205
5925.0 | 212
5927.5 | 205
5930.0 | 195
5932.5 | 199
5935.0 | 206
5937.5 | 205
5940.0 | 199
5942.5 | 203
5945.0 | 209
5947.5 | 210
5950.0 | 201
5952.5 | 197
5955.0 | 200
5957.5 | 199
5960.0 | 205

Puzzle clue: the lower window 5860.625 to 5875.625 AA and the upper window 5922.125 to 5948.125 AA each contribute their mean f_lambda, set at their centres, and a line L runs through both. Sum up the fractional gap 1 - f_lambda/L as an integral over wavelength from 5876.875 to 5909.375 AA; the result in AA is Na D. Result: 4.7 AA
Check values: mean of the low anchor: 197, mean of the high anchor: 204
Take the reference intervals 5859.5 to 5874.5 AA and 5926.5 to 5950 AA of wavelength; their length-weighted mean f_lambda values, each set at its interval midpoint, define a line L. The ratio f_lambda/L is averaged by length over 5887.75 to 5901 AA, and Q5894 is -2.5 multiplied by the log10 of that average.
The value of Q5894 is 0.404 mag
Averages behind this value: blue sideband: 196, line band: 137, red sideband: 203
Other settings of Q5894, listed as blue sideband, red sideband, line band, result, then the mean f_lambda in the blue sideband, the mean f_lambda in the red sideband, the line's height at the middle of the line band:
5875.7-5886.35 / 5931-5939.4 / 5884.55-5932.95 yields 0.10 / 195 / 203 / 199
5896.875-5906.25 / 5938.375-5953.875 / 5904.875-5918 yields -0.09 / 182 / 203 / 187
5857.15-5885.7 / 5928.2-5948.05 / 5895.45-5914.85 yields 0.06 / 196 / 203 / 199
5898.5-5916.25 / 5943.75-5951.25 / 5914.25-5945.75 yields 0.00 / 199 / 207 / 203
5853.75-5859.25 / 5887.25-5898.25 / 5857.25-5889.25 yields -0.17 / 193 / 128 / 163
